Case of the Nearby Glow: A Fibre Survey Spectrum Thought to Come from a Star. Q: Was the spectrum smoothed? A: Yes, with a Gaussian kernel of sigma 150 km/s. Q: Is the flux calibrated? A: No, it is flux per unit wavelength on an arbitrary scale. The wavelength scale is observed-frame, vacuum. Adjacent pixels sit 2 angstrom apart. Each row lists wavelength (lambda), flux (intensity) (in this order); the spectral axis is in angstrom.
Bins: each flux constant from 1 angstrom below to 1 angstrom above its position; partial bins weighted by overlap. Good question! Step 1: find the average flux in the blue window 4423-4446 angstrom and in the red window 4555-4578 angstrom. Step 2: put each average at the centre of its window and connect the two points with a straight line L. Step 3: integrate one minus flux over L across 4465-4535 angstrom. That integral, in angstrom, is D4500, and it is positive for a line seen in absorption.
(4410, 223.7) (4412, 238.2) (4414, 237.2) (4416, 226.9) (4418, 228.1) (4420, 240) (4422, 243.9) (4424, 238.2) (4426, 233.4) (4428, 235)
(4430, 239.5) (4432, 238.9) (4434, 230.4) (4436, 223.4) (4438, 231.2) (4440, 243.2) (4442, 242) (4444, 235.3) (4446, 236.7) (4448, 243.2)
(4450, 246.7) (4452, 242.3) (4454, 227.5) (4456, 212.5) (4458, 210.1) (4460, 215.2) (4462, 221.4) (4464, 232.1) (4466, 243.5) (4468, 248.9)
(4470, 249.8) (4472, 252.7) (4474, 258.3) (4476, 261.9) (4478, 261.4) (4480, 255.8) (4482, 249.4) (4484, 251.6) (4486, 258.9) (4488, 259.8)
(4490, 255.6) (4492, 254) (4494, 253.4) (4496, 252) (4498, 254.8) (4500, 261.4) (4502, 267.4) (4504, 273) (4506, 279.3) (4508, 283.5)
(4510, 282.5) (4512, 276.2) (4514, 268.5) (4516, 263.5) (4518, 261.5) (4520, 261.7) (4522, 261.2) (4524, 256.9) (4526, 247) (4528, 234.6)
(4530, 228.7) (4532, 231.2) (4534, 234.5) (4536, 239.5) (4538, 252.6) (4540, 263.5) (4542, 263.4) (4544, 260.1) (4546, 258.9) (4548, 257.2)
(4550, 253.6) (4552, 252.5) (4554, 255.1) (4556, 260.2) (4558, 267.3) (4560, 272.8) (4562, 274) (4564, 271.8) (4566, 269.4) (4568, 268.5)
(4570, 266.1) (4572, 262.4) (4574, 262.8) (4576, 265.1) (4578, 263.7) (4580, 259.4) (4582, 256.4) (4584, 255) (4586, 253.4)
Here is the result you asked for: -1.63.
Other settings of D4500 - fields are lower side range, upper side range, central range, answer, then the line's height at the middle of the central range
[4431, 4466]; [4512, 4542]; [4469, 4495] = -1.7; 240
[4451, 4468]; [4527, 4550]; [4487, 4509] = -2.4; 237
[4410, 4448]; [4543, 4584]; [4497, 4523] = -1.7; 252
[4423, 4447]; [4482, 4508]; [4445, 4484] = 1.1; 248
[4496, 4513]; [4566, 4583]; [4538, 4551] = 0.4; 267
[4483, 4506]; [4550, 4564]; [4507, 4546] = 0.7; 261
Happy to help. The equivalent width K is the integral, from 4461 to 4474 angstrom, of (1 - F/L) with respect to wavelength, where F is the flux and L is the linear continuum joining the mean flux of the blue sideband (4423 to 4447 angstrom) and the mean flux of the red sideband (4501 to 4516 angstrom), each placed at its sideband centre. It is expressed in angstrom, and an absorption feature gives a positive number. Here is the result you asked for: 0.5 angstrom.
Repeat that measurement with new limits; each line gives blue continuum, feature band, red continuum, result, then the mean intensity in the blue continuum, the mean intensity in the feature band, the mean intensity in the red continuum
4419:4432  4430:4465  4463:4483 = 1.8 angstrom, 238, 232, 251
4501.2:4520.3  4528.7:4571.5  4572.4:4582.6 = 1.4 angstrom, 272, 257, 262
